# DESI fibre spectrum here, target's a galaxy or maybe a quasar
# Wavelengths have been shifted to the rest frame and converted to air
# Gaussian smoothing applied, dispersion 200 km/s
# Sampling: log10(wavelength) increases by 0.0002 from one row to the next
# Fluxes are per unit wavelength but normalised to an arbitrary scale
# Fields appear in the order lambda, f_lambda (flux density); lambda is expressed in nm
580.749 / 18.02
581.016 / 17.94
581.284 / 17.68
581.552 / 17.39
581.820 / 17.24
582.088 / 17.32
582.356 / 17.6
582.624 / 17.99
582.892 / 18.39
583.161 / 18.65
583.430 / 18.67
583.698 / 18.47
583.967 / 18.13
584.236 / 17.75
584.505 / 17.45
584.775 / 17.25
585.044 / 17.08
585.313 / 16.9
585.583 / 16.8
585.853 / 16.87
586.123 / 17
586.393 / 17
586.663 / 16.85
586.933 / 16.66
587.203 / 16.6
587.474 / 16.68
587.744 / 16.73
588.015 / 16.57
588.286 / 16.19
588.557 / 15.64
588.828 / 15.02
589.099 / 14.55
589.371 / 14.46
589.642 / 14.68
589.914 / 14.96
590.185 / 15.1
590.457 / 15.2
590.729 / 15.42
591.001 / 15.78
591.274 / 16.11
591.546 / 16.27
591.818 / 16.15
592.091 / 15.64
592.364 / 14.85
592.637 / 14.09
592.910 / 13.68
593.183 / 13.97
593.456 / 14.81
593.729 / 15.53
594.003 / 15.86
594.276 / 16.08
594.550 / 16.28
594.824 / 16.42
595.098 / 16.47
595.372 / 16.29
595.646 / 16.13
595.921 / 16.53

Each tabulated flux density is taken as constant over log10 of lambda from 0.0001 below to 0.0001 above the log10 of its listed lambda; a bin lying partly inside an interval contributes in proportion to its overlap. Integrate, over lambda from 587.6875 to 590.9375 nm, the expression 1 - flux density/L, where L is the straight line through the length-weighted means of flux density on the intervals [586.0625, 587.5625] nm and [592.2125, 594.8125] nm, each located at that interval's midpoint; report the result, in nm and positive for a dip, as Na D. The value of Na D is 0.16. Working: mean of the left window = 16.8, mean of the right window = 15.1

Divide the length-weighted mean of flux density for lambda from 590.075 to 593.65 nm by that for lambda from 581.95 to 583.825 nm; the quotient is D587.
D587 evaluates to 0.84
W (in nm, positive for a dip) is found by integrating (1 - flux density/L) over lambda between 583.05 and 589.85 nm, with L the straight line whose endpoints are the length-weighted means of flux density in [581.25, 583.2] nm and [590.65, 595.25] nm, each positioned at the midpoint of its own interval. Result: 0.064 nm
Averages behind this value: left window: 17.7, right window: 15.5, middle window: 16.7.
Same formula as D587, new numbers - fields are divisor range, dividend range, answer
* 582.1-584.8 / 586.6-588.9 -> 0.91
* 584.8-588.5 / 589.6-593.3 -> 0.90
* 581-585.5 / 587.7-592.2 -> 0.88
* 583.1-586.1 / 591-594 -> 0.86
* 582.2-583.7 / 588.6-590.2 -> 0.81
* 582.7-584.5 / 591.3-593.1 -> 0.83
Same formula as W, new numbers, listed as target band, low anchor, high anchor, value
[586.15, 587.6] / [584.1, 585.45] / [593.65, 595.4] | 0.02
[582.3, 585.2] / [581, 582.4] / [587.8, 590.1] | -0.19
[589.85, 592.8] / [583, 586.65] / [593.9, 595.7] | 0.22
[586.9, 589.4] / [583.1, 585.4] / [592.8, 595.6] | 0.15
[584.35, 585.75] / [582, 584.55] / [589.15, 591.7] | 0.02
